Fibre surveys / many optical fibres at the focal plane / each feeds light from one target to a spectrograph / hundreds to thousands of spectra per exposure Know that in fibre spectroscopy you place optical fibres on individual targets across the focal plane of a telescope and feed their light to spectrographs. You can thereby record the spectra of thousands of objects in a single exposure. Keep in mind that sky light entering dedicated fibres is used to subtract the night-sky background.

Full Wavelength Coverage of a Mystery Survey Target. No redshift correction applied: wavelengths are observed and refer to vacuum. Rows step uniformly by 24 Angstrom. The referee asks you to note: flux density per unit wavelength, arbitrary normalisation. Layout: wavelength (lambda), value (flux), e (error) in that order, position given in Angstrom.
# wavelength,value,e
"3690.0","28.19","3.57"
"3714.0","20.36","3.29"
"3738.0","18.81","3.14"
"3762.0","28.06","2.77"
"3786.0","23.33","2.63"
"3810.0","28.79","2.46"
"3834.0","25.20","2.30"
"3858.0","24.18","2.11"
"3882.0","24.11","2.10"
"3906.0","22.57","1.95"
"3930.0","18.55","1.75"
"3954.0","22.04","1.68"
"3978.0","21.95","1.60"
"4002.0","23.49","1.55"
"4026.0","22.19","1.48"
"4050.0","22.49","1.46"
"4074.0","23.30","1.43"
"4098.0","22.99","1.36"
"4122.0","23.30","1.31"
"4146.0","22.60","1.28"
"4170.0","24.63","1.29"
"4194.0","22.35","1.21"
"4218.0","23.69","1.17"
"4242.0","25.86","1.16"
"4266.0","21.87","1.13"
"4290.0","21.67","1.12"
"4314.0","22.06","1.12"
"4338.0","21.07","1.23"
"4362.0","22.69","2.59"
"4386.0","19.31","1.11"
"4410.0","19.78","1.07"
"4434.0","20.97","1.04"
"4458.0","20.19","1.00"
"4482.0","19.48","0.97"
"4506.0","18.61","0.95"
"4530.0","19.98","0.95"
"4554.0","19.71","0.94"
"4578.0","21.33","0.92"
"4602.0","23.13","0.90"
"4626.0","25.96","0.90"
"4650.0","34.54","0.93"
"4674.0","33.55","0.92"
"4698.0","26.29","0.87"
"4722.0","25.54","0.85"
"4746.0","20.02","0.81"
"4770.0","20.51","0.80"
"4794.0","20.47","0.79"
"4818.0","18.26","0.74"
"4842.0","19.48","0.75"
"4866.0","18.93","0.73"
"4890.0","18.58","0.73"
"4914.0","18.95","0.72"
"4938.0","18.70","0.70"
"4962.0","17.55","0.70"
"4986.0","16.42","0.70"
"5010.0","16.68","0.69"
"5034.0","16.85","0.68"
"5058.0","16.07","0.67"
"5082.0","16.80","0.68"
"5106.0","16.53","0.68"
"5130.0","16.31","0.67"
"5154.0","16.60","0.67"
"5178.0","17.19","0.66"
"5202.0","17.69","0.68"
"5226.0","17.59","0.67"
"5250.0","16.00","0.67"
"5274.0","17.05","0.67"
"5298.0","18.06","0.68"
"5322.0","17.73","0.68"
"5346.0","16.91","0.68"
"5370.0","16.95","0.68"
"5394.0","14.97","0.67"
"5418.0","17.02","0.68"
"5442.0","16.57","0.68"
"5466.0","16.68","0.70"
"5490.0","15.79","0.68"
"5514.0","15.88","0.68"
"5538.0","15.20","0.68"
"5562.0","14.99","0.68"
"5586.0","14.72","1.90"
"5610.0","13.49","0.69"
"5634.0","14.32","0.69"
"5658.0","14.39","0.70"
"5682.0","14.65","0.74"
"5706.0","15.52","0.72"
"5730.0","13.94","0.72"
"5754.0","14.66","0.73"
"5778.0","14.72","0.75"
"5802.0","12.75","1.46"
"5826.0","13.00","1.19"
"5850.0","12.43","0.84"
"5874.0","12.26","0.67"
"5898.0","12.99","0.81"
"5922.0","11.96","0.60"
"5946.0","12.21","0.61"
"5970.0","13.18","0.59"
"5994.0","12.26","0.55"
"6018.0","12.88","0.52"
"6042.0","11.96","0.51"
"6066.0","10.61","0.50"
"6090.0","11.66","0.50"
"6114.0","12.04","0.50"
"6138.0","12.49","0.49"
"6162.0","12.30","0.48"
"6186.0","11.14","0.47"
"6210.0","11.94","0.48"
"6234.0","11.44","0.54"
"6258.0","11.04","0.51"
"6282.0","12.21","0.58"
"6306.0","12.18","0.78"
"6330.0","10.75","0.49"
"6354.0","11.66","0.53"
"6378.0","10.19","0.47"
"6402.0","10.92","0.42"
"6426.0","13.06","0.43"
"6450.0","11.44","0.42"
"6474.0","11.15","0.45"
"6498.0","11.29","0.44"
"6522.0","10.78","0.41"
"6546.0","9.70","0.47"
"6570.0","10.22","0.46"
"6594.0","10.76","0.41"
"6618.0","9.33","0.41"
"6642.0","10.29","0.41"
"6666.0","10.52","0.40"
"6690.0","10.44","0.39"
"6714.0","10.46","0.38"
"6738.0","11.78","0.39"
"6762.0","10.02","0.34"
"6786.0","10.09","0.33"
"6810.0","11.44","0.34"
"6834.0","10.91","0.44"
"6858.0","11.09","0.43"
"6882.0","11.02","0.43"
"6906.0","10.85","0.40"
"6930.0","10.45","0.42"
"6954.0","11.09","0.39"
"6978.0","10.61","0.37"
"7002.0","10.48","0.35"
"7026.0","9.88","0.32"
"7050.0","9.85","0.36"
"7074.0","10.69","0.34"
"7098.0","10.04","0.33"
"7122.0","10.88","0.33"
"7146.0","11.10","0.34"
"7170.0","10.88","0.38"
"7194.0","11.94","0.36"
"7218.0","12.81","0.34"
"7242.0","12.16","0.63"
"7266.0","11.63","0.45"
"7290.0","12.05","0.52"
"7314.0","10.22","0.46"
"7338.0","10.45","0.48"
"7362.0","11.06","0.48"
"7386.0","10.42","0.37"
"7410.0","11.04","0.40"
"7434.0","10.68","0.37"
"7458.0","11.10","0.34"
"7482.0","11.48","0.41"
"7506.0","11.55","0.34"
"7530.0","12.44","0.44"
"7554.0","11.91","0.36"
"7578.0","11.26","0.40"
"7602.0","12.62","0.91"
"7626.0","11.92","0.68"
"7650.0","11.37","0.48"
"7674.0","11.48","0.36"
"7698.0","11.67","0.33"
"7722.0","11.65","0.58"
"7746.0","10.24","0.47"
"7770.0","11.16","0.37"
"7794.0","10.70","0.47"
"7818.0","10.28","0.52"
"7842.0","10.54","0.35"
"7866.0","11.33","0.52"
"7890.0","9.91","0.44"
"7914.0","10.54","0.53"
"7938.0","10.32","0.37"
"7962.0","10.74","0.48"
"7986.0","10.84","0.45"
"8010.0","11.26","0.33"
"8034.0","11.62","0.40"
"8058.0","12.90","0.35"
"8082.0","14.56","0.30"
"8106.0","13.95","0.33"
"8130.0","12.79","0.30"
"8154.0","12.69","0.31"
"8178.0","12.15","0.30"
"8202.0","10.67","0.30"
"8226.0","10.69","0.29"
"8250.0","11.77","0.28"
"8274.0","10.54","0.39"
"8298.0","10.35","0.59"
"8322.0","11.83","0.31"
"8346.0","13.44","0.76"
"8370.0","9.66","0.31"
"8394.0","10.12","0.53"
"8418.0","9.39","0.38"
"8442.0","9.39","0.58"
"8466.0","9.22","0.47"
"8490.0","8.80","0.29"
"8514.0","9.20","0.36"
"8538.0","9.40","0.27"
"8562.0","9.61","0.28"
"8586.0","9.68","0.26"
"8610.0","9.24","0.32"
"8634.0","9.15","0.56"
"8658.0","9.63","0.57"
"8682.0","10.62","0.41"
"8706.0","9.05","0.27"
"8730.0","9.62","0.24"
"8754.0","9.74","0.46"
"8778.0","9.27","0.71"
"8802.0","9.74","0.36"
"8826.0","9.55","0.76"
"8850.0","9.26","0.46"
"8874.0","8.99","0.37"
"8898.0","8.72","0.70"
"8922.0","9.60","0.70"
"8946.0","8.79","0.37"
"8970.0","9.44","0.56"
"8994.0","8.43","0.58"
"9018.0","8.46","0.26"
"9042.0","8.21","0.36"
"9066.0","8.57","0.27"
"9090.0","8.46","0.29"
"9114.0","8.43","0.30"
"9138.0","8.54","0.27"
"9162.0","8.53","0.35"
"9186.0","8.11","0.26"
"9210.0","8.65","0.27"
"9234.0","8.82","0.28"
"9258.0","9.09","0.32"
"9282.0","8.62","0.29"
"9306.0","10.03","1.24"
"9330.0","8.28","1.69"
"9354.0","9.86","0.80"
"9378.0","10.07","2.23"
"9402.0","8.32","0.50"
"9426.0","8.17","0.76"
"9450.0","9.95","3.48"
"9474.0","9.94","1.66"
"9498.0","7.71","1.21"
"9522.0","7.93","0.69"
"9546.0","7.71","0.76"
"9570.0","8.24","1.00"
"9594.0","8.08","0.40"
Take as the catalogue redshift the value 0.665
